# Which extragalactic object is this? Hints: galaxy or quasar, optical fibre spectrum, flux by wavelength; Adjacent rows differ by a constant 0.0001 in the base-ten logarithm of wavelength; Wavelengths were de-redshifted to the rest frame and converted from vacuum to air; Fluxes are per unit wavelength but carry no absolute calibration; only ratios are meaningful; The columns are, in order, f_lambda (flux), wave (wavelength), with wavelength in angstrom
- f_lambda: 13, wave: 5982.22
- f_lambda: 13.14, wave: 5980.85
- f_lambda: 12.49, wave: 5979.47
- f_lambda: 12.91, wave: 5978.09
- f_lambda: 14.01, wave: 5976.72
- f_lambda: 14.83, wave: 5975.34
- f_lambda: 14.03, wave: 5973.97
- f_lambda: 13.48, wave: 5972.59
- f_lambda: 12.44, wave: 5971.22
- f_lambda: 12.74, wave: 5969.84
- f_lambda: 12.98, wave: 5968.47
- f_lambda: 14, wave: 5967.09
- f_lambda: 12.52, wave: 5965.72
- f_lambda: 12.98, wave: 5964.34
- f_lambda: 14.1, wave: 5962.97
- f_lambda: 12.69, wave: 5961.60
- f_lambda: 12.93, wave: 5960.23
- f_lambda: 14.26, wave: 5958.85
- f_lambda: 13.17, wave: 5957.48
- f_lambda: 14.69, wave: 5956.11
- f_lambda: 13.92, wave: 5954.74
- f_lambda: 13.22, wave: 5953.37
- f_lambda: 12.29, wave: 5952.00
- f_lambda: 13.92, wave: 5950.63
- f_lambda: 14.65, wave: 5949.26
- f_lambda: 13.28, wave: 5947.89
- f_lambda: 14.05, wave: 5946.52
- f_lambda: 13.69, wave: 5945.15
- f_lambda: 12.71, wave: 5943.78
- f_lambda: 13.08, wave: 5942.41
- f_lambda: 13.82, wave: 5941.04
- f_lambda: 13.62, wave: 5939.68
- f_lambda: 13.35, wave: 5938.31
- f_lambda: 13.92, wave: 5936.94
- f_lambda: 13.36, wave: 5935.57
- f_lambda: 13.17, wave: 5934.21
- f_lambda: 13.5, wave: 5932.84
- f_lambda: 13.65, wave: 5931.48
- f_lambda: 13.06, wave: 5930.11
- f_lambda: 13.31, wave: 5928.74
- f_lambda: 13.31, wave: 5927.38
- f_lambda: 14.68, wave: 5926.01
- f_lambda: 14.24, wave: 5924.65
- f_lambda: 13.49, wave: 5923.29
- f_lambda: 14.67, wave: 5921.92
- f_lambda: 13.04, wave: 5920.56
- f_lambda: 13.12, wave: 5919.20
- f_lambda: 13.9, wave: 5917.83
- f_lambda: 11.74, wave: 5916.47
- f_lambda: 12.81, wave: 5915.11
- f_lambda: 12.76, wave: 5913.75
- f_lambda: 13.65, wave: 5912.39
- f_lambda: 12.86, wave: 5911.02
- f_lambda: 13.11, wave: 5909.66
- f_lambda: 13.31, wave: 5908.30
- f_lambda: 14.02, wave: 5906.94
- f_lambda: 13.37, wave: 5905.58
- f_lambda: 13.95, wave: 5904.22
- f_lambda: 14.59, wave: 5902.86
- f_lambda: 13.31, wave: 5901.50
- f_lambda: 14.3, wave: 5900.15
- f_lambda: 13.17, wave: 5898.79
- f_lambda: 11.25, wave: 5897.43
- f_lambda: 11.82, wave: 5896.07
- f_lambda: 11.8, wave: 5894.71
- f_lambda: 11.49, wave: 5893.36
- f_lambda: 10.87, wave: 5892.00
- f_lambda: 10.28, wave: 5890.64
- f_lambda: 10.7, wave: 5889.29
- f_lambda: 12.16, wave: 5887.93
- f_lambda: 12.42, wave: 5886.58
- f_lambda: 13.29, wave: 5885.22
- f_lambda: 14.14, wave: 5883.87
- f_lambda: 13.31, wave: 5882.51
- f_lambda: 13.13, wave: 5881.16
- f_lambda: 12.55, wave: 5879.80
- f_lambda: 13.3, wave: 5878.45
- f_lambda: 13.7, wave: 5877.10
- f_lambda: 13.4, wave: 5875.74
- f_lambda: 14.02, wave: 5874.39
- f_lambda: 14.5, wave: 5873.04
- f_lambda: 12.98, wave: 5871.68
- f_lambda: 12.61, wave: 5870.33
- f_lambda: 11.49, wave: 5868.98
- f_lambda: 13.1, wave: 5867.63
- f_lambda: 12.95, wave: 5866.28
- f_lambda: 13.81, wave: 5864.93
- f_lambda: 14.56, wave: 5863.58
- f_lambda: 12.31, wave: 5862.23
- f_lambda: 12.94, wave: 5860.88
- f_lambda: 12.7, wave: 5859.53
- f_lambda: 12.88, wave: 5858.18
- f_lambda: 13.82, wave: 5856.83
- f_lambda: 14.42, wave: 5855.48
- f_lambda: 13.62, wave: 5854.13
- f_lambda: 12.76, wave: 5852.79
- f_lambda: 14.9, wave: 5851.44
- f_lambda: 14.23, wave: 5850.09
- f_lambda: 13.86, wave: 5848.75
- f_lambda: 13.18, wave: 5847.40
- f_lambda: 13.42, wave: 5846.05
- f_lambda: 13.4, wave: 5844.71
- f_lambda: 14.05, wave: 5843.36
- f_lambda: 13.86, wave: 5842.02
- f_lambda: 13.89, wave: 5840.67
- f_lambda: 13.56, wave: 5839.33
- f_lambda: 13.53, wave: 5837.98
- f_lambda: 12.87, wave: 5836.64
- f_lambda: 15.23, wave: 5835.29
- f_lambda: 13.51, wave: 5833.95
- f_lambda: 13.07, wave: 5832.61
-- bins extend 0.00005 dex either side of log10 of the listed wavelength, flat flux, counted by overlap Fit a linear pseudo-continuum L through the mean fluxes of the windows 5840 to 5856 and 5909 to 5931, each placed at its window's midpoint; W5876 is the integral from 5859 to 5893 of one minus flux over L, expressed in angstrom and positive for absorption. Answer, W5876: 2.0 angstrom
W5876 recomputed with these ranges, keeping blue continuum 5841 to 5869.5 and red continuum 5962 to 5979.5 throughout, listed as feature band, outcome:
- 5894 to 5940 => 0.3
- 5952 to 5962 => -0.1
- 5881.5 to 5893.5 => 1.2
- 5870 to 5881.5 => 0.0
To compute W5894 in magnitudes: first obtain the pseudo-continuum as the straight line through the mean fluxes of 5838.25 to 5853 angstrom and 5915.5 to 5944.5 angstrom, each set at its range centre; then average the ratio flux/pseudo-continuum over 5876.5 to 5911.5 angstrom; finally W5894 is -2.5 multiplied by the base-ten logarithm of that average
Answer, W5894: 0.07 mag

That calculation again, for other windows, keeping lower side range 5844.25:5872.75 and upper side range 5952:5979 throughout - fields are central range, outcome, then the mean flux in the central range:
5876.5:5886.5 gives 0.006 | 13.3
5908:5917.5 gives 0.039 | 12.9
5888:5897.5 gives 0.190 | 11.2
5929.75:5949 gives -0.005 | 13.5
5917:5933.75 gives -0.019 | 13.6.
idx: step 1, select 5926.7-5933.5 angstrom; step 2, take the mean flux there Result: 13.4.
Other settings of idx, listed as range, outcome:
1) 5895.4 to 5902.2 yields 12.8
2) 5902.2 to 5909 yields 13.8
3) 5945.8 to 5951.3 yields 14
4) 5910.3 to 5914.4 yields 13.1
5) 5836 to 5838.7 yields 13.2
